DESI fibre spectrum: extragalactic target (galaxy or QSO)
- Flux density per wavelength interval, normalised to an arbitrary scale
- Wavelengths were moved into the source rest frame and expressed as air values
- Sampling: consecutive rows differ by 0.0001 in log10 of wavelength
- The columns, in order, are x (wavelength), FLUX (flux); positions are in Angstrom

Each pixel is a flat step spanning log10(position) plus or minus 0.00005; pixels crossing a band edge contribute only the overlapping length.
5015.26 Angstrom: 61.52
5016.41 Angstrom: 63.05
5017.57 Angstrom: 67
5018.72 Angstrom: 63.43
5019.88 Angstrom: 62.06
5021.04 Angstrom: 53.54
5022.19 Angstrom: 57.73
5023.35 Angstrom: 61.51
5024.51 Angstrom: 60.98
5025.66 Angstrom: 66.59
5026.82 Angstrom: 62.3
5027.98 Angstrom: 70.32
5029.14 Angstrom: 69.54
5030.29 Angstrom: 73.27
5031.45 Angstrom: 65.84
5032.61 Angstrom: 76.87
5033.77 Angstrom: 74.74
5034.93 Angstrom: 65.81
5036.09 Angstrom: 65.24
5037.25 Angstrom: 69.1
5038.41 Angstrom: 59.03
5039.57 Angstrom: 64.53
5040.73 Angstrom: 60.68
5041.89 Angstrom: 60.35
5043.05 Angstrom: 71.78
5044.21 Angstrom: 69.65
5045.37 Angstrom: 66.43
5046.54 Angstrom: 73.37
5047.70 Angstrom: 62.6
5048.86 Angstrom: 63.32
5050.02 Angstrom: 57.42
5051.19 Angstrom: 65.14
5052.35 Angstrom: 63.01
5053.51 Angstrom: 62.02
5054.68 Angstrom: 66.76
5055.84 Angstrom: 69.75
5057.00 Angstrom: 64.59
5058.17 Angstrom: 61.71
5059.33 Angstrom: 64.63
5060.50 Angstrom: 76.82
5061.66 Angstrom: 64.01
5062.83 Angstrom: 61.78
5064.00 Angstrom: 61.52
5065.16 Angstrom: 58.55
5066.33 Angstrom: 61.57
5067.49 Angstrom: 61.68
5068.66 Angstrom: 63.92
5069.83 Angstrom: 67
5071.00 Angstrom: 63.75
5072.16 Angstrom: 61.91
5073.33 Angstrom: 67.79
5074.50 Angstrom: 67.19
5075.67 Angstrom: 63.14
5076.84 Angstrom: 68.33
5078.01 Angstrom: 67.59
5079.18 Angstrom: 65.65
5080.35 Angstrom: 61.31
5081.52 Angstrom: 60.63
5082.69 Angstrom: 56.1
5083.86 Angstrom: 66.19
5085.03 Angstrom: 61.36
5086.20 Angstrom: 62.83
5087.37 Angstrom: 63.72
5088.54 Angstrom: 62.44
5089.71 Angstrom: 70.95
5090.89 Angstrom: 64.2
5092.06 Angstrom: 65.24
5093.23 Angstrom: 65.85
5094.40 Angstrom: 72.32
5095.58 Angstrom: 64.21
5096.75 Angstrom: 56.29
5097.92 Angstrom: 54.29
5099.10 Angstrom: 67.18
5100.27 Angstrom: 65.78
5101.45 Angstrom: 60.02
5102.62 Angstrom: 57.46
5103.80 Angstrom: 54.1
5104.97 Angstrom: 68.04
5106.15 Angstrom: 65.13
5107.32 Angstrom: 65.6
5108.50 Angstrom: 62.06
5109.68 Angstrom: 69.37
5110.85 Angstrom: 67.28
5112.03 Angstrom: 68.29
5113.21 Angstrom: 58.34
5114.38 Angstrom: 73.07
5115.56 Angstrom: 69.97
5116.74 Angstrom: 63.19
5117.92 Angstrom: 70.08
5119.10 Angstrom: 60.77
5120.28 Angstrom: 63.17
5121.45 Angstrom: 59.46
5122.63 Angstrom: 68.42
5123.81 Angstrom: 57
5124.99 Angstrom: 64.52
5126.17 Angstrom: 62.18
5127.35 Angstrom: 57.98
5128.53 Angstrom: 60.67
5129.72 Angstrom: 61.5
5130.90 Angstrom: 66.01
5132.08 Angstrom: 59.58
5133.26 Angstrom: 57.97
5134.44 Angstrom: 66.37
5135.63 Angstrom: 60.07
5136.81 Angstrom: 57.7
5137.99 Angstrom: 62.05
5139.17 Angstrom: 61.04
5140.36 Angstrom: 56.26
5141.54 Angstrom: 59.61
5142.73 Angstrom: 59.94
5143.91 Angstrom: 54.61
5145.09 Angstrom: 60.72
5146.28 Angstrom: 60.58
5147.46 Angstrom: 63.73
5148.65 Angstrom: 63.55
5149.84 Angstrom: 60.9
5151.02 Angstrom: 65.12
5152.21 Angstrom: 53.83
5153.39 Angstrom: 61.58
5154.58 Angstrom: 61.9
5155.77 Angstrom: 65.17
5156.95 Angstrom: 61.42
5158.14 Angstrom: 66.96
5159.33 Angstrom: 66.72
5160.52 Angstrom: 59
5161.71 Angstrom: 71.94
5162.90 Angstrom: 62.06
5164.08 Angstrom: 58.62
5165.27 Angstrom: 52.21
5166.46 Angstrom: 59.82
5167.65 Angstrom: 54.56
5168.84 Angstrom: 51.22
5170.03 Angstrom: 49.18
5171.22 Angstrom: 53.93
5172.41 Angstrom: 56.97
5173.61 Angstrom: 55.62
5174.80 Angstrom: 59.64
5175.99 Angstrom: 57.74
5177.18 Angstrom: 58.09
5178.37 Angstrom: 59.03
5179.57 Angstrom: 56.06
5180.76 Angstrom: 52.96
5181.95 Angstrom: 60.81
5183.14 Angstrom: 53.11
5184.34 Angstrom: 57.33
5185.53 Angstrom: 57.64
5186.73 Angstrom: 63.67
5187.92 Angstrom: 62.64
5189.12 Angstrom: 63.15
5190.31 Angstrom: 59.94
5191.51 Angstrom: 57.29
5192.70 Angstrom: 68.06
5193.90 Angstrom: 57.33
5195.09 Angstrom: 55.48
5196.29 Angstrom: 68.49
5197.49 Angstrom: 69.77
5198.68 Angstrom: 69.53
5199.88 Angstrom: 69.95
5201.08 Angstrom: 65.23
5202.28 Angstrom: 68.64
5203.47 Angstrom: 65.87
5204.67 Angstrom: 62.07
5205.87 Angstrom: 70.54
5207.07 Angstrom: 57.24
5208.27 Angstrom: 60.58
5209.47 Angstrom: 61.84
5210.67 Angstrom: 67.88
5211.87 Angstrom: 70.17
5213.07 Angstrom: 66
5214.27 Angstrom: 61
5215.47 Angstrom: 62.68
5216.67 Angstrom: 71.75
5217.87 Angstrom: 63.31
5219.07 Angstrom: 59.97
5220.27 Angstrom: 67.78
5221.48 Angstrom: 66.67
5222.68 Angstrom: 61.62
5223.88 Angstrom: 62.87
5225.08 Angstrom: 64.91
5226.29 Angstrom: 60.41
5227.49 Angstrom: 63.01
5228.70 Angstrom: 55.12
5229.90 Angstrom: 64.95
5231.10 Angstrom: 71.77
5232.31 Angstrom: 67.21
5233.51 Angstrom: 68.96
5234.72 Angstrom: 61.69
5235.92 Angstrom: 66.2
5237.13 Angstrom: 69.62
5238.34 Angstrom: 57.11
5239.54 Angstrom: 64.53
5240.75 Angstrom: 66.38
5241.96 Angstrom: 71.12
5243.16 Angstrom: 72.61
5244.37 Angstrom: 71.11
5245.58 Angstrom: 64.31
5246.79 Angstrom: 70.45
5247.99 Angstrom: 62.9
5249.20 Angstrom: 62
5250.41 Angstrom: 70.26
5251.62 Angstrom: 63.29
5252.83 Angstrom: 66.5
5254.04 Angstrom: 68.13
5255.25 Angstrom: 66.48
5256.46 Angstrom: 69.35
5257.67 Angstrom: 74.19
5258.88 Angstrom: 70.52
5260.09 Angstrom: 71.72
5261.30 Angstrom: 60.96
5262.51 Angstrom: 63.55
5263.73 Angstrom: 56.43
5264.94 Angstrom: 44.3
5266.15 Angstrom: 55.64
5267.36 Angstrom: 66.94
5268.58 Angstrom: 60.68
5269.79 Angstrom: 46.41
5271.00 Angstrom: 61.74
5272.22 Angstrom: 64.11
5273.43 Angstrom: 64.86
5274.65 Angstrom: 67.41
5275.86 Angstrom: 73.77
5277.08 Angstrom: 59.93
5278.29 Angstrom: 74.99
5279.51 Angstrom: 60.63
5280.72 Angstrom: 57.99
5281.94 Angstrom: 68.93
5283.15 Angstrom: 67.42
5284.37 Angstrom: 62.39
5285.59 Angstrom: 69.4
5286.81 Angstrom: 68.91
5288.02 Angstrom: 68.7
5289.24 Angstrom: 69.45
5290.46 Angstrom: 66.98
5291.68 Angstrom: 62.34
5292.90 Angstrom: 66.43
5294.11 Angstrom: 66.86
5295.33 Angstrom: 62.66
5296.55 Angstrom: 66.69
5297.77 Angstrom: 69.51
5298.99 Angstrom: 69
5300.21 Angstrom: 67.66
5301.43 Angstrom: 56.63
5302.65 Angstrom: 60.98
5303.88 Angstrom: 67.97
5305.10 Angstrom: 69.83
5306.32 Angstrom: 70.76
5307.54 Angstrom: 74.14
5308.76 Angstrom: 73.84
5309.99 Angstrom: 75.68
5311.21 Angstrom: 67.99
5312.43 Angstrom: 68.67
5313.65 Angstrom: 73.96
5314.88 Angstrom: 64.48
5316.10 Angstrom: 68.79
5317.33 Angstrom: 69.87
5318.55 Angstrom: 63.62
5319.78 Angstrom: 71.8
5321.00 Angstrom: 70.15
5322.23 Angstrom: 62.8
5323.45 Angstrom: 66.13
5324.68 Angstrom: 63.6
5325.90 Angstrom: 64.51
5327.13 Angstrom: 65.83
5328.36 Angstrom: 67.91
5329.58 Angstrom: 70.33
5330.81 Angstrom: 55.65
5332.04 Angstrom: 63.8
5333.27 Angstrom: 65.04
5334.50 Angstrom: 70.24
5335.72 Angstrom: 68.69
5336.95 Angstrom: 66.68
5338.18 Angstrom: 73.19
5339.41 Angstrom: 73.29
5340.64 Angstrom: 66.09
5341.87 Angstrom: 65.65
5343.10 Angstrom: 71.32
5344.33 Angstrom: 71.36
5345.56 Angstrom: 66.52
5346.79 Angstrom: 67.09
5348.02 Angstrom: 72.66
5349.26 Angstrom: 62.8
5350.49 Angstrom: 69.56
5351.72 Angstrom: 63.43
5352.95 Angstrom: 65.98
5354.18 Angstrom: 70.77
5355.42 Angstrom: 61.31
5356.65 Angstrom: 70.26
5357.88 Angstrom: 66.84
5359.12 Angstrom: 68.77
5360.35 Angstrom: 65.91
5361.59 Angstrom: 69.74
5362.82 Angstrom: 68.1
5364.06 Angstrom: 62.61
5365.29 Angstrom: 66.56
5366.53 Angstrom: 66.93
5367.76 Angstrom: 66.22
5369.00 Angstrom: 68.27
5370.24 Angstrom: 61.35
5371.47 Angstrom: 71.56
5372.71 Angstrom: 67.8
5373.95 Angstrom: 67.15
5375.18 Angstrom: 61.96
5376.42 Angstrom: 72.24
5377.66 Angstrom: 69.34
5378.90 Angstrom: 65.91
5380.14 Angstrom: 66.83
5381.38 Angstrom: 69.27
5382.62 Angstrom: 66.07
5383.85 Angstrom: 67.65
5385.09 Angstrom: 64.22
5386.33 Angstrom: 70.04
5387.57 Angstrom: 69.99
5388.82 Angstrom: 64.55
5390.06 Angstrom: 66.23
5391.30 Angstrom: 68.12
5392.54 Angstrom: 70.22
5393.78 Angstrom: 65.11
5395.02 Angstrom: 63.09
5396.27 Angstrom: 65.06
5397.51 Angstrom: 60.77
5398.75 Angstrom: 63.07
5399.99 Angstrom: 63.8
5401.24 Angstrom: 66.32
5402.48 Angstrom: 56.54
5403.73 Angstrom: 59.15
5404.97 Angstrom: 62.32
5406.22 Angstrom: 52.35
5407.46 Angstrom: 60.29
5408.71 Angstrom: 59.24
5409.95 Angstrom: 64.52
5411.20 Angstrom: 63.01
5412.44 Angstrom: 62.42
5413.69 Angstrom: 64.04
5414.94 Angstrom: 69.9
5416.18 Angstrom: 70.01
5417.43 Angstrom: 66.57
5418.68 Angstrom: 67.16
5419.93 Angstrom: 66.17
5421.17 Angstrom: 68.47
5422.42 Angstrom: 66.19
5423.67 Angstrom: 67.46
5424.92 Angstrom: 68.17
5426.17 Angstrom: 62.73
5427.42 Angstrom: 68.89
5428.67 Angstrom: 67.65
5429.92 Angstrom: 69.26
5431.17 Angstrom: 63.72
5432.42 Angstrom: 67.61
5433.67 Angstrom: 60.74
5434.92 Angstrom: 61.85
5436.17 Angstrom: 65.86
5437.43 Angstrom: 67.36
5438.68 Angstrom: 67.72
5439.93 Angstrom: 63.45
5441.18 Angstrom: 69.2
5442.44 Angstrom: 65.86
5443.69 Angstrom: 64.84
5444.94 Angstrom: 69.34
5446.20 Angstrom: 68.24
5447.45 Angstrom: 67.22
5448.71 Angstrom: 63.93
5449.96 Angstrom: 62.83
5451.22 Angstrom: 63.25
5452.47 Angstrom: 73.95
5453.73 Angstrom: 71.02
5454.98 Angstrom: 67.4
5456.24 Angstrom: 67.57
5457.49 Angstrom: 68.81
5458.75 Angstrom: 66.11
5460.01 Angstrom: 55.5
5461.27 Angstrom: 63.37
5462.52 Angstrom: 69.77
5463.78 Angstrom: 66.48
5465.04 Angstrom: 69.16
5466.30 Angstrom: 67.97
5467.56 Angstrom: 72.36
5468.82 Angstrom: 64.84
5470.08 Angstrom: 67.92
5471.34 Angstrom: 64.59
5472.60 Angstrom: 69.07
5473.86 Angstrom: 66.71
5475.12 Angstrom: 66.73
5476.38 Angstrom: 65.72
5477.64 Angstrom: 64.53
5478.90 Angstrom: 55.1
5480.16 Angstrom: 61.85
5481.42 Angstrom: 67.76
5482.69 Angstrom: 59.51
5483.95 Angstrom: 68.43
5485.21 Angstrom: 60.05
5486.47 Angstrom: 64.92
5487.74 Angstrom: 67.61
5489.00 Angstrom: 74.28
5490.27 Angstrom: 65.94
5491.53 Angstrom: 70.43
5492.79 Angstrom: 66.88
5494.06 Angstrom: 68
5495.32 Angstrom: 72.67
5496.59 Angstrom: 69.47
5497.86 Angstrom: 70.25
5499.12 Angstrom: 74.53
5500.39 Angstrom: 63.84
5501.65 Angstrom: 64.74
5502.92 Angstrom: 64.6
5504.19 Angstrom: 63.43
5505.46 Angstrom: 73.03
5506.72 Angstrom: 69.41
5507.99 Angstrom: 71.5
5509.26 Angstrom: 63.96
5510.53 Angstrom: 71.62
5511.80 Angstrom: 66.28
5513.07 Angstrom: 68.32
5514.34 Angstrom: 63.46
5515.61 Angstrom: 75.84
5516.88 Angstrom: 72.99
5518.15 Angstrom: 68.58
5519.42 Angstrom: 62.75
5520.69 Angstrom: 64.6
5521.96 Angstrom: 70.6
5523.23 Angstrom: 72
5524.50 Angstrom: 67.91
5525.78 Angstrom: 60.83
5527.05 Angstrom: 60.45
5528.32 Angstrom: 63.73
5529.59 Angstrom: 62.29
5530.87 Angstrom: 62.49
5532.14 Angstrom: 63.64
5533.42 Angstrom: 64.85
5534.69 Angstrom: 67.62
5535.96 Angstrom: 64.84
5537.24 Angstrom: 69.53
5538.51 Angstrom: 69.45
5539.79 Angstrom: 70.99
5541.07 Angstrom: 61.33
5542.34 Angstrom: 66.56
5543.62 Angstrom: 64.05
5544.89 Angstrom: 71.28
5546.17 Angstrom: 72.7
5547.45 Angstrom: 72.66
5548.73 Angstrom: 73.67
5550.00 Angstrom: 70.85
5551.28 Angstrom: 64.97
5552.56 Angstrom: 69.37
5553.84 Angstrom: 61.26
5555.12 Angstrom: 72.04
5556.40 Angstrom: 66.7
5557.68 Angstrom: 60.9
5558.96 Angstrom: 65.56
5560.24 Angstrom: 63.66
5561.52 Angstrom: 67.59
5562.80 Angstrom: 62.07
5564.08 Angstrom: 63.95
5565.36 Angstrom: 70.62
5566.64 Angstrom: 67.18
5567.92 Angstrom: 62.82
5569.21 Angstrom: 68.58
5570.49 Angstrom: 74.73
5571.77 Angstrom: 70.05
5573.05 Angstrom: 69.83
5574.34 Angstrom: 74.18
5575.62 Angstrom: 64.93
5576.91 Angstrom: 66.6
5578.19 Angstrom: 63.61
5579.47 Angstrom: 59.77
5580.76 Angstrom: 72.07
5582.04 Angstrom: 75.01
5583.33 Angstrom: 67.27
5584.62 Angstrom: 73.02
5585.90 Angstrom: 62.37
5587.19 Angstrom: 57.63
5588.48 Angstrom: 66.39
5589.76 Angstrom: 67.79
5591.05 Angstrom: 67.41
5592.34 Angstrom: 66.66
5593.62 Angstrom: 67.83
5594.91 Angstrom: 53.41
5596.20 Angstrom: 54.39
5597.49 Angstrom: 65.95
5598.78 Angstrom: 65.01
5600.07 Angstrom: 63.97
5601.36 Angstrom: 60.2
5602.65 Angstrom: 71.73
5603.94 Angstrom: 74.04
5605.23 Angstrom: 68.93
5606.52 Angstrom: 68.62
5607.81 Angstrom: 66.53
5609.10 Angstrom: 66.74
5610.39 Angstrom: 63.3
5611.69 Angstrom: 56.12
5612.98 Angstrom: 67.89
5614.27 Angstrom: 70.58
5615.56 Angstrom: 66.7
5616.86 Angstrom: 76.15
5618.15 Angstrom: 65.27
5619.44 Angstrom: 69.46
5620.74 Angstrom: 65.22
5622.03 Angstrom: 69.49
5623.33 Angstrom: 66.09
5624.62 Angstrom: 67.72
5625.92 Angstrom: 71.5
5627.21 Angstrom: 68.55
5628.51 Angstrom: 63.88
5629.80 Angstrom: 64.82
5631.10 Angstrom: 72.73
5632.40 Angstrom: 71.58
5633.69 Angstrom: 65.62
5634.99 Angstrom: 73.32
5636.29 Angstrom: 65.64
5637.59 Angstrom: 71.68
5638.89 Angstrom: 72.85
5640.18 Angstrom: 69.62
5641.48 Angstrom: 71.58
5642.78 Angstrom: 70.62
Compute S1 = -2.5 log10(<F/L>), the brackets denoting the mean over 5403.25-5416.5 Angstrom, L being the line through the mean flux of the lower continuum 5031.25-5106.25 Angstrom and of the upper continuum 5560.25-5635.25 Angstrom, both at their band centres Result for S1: 0.06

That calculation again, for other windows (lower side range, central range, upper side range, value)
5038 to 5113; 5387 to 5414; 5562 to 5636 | 0.05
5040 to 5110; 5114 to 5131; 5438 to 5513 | 0.01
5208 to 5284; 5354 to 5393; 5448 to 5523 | -0.02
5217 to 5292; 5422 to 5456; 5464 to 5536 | 0.00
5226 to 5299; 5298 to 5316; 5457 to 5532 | -0.05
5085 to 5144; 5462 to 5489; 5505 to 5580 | 0.01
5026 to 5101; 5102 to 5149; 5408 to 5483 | 0.05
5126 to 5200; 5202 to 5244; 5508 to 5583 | -0.06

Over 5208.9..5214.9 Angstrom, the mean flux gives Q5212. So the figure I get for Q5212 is 65.4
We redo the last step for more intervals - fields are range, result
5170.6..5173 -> 55.4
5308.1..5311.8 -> 72.5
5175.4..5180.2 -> 57.7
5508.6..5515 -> 66.7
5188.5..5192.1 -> 60.1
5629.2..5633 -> 69.6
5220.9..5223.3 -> 64.2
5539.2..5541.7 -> 66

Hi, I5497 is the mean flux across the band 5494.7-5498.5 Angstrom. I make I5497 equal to 70.8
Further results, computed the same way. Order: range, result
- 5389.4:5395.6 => 66.6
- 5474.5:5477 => 66.2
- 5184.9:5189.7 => 61.7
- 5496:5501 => 69.5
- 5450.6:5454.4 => 69.5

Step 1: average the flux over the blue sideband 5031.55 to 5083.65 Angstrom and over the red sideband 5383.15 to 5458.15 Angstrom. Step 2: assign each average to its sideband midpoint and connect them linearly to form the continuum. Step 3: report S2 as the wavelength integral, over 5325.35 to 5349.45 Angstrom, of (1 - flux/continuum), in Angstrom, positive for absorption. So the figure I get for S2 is -0.8 Angstrom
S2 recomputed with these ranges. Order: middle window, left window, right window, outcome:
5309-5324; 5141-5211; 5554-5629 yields -1.44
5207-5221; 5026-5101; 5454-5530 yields 0.26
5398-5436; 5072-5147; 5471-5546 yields 0.93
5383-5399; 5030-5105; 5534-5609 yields 0.00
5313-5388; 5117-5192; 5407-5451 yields -3.73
